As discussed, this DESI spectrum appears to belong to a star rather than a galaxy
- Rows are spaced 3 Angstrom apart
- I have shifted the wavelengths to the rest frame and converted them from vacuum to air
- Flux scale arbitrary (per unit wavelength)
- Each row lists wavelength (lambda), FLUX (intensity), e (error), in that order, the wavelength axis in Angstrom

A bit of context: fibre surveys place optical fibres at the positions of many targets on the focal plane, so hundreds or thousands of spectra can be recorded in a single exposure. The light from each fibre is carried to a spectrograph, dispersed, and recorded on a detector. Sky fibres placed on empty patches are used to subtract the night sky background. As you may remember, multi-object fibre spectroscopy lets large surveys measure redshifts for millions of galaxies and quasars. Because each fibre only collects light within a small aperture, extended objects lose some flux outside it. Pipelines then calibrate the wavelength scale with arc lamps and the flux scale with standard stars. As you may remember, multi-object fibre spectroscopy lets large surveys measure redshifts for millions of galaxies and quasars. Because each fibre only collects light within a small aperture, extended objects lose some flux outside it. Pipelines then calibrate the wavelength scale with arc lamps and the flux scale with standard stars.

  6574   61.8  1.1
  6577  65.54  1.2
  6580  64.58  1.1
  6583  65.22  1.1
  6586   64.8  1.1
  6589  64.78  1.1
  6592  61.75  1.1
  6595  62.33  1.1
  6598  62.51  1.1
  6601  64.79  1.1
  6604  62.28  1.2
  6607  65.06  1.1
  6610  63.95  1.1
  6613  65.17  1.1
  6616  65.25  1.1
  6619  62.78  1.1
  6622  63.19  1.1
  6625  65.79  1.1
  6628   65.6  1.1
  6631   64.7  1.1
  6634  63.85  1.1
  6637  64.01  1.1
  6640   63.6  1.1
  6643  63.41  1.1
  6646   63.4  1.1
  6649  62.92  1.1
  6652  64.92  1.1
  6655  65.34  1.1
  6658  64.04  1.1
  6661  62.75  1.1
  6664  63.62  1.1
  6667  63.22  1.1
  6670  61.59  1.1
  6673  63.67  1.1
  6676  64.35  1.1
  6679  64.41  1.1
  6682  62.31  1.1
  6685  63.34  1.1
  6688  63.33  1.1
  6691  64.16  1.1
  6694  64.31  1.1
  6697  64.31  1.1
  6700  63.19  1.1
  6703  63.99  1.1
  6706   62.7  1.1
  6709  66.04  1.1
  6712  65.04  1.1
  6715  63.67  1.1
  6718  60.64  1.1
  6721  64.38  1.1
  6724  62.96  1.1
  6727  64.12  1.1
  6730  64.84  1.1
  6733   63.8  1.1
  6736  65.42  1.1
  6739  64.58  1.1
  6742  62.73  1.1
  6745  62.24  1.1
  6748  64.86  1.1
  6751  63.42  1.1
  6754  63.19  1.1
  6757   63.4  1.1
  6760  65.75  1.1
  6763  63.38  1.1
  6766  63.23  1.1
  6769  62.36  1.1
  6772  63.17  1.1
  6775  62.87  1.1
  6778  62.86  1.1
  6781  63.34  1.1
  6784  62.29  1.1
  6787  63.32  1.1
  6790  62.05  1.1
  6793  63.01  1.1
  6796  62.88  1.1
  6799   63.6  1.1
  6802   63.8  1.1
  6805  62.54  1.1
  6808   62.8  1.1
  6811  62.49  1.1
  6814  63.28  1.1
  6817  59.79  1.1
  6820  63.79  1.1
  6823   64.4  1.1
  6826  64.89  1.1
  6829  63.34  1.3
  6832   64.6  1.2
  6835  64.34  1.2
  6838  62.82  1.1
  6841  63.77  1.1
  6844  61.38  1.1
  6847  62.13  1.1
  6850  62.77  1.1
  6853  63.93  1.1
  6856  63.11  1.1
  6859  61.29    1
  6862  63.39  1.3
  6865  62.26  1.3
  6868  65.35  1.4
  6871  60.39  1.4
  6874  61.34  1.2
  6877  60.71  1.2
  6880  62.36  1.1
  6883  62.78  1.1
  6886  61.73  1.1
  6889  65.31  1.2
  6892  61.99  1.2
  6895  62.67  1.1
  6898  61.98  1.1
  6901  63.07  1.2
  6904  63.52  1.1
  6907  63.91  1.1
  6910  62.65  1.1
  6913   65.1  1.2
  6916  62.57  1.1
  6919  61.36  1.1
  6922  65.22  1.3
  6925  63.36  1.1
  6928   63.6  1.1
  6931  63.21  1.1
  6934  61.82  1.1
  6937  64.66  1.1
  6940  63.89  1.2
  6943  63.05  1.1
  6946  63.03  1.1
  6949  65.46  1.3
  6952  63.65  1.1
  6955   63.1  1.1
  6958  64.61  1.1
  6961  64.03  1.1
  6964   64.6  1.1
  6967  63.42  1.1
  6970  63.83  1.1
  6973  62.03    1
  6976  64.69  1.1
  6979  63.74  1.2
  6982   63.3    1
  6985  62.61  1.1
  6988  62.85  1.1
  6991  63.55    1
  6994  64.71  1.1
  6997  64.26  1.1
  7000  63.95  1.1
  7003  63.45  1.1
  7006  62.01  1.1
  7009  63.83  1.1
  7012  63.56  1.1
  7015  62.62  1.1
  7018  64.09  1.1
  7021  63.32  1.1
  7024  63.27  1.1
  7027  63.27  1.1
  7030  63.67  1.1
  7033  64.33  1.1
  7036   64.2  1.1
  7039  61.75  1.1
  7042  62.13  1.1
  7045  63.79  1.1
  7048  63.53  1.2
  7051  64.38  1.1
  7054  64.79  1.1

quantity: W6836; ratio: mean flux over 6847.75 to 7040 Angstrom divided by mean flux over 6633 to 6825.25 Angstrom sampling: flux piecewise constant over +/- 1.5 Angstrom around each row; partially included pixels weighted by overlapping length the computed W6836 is 1.00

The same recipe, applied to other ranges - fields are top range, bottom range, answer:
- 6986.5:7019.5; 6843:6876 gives 1.02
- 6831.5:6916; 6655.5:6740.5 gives 0.99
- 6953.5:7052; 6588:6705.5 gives 1.00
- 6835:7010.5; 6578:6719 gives 0.99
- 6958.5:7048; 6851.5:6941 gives 1.01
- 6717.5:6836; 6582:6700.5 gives 0.99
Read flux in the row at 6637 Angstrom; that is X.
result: 64.01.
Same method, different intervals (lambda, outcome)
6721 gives 64.38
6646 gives 63.4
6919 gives 61.36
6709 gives 66.04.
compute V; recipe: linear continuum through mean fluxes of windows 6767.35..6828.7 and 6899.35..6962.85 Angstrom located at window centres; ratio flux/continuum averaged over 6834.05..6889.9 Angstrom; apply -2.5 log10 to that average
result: 0.01 mag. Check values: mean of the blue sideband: 63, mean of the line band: 62.6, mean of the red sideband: 63.6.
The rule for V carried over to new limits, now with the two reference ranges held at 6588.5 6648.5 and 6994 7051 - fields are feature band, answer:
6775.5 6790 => 0.01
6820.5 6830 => -0.01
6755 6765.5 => -0.01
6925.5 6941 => 0.00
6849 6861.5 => 0.01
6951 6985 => 0.00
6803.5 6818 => 0.02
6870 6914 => 0.02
